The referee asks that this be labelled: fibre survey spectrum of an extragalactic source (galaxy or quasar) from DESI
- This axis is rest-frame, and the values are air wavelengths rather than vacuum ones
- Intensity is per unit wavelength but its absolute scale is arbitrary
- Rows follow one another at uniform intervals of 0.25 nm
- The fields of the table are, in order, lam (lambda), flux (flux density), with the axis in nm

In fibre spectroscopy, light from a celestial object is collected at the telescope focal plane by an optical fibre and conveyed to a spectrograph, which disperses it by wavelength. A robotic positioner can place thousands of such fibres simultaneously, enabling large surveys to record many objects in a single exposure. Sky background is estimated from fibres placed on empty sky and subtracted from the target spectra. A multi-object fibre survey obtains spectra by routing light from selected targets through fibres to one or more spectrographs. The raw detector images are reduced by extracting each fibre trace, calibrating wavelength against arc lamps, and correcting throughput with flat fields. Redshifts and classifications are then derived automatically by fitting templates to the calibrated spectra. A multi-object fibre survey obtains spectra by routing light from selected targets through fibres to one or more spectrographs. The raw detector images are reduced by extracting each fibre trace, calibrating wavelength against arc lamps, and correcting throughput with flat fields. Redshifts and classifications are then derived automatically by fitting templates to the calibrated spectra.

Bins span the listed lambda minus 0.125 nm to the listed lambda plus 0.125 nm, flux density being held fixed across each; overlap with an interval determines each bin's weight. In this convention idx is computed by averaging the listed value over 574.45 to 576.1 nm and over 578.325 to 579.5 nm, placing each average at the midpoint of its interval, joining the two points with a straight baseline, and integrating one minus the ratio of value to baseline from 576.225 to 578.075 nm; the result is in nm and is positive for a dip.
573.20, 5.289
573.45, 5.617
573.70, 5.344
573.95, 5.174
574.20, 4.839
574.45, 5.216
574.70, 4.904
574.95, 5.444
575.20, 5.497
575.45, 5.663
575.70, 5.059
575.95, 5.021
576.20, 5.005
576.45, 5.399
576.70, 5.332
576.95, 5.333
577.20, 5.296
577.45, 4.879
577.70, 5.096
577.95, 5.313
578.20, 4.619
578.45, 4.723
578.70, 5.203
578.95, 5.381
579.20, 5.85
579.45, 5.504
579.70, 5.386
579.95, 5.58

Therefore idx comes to 0.02 nm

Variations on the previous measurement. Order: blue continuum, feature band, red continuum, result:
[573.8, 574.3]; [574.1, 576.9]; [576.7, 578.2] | -0.08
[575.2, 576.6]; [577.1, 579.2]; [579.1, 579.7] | 0.14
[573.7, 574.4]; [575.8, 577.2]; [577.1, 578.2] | -0.04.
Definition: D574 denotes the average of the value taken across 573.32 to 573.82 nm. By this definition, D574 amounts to 5.48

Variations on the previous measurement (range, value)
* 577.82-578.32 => 4.97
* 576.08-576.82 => 5.25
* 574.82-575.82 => 5.41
